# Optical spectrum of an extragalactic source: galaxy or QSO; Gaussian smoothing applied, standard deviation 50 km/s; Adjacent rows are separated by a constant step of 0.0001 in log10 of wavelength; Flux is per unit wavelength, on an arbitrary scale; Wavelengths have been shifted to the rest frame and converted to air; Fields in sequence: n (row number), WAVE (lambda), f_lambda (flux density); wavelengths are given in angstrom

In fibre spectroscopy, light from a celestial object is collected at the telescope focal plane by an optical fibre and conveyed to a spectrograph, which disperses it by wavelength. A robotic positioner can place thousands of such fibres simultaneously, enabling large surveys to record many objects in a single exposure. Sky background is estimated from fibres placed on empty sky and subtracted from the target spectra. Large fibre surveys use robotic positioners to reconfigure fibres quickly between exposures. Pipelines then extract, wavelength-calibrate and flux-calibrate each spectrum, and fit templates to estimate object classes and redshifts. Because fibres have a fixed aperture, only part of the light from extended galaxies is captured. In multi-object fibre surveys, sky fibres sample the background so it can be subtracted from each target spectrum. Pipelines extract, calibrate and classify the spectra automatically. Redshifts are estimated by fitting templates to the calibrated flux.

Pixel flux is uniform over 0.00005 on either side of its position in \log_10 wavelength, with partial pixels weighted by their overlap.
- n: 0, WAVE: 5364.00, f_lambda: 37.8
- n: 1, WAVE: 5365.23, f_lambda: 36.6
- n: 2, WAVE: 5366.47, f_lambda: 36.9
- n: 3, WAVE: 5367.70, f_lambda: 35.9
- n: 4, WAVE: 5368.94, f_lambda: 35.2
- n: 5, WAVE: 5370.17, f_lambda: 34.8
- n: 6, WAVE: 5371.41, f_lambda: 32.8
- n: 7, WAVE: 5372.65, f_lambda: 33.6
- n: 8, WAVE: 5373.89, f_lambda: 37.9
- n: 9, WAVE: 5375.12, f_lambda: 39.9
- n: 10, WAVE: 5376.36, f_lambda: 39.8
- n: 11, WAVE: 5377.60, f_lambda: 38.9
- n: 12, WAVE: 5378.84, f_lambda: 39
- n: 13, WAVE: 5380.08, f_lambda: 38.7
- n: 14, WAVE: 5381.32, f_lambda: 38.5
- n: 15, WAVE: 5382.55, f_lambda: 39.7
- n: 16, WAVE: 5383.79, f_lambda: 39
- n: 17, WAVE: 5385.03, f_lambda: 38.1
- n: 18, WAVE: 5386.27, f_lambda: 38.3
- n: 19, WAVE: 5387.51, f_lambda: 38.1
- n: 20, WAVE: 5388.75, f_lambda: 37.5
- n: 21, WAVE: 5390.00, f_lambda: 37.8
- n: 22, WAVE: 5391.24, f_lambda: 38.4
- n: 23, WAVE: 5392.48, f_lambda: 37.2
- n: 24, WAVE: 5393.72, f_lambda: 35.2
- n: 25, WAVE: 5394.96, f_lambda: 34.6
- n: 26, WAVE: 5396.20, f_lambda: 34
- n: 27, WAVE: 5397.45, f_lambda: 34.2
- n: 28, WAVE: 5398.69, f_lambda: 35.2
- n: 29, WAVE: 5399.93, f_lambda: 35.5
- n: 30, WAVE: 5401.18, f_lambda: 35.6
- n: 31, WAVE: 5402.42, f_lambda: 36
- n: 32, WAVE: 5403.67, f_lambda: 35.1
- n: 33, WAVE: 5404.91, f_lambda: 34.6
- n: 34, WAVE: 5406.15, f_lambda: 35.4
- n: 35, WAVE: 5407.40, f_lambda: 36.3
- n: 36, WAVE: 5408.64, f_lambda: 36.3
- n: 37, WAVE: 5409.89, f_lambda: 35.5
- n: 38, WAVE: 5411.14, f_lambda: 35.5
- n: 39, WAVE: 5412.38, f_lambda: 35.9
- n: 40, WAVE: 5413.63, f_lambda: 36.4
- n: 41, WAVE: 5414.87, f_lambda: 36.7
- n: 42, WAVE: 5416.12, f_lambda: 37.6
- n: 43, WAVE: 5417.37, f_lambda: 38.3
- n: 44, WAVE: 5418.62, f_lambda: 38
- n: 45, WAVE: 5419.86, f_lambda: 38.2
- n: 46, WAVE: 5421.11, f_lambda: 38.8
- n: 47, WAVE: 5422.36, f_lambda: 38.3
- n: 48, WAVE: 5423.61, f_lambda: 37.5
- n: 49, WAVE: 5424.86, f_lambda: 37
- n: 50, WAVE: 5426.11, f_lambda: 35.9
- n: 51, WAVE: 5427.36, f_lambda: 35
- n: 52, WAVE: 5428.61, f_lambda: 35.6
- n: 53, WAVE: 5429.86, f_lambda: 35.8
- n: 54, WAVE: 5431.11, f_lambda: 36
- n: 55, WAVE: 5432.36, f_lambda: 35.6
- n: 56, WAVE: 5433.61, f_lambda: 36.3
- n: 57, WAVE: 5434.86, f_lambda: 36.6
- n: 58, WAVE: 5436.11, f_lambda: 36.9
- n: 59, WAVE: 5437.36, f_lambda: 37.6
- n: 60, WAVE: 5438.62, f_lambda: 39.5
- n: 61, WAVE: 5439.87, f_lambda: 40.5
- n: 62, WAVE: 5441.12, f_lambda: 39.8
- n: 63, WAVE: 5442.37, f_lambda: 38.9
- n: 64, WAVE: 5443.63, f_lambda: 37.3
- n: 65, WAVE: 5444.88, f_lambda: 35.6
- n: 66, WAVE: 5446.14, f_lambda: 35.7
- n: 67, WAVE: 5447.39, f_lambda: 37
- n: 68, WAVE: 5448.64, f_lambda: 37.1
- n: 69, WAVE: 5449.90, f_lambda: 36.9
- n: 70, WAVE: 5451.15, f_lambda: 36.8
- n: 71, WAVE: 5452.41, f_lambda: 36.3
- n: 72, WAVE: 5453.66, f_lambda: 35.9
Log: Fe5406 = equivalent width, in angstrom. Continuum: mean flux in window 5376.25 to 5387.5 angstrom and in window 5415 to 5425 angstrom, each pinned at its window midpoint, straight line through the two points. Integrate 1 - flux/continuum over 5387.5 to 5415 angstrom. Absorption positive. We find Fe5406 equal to 1.8 angstrom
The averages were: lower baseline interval 38.8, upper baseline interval 37.9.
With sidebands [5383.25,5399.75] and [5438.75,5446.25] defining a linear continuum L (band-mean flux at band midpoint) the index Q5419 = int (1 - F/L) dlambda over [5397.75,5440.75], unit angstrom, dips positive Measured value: 1.0 angstrom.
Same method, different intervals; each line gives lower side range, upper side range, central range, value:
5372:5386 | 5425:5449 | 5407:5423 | 0.2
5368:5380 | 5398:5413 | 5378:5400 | -0.6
